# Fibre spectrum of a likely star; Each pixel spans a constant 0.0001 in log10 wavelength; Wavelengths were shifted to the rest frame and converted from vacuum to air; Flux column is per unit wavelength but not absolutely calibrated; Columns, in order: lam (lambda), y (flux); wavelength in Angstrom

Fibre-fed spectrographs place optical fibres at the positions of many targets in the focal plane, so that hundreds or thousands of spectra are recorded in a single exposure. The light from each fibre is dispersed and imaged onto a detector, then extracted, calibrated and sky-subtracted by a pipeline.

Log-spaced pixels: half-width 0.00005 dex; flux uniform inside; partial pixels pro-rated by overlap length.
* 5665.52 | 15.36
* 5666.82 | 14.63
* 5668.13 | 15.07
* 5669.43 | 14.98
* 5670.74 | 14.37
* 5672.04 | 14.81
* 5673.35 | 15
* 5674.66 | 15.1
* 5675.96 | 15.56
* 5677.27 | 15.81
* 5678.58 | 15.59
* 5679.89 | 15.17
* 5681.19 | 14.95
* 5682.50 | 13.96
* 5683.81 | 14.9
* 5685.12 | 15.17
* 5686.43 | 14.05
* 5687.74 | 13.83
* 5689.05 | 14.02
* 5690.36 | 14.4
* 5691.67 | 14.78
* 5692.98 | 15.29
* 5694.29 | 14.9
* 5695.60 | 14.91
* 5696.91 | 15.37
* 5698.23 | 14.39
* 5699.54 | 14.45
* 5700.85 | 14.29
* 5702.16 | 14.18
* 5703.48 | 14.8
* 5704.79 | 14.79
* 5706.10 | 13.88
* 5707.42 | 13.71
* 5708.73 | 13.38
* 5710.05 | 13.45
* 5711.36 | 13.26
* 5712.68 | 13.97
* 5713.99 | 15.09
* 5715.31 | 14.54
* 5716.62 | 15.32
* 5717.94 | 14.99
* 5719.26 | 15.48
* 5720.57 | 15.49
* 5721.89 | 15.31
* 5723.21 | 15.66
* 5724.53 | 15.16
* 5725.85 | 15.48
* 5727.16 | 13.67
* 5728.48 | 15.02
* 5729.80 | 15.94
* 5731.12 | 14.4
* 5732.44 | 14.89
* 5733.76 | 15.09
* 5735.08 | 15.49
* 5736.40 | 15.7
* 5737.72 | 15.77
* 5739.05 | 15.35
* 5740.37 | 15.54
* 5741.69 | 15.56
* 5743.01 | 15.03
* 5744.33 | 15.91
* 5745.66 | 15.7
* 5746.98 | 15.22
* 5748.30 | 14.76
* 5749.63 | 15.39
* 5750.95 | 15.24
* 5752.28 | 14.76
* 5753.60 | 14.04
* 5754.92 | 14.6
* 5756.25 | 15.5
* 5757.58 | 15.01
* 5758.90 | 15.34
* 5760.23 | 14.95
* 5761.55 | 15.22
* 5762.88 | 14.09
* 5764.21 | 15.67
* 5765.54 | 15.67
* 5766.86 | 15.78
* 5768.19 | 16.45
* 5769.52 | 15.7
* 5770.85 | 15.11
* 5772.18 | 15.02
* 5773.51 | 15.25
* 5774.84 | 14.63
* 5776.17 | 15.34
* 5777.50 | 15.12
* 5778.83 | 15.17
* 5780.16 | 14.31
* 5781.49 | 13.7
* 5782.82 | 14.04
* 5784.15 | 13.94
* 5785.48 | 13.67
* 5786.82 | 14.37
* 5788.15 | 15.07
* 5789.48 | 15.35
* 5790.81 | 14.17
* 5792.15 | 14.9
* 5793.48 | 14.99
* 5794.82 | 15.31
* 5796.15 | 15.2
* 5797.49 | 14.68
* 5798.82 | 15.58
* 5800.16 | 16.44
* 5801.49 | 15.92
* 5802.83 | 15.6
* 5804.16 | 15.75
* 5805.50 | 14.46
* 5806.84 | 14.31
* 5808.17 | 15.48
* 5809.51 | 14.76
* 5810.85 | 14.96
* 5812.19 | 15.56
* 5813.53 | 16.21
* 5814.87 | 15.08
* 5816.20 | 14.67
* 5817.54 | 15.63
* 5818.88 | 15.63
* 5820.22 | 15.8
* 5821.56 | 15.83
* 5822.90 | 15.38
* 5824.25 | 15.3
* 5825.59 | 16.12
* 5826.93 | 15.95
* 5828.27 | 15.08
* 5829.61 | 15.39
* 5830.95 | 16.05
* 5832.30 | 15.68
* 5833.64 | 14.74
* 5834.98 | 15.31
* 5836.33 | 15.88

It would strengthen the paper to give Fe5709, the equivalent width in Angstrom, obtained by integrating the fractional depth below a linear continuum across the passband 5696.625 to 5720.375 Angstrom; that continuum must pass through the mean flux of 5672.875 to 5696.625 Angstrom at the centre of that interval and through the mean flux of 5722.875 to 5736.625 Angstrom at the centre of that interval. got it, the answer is 0.9 Angstrom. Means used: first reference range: 14.9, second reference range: 15.1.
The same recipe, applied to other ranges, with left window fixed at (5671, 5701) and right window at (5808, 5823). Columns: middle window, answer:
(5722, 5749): -0.4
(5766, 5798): 0.8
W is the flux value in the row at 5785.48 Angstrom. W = 13.67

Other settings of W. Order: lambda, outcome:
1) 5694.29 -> 14.9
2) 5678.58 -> 15.59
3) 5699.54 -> 14.45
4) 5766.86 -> 15.78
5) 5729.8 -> 15.94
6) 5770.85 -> 15.11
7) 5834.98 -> 15.31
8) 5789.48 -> 15.35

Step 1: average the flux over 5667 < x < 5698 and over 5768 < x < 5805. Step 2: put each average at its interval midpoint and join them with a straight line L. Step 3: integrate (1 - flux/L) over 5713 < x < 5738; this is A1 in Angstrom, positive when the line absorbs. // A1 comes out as -0.4 Angstrom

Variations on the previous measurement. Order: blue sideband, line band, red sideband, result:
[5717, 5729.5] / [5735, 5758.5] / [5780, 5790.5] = -0.6 Angstrom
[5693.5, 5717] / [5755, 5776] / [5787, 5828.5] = -0.5 Angstrom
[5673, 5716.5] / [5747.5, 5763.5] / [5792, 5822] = 0.1 Angstrom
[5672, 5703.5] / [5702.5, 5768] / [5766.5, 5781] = 0.2 Angstrom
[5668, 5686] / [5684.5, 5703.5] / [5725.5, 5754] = 0.6 Angstrom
